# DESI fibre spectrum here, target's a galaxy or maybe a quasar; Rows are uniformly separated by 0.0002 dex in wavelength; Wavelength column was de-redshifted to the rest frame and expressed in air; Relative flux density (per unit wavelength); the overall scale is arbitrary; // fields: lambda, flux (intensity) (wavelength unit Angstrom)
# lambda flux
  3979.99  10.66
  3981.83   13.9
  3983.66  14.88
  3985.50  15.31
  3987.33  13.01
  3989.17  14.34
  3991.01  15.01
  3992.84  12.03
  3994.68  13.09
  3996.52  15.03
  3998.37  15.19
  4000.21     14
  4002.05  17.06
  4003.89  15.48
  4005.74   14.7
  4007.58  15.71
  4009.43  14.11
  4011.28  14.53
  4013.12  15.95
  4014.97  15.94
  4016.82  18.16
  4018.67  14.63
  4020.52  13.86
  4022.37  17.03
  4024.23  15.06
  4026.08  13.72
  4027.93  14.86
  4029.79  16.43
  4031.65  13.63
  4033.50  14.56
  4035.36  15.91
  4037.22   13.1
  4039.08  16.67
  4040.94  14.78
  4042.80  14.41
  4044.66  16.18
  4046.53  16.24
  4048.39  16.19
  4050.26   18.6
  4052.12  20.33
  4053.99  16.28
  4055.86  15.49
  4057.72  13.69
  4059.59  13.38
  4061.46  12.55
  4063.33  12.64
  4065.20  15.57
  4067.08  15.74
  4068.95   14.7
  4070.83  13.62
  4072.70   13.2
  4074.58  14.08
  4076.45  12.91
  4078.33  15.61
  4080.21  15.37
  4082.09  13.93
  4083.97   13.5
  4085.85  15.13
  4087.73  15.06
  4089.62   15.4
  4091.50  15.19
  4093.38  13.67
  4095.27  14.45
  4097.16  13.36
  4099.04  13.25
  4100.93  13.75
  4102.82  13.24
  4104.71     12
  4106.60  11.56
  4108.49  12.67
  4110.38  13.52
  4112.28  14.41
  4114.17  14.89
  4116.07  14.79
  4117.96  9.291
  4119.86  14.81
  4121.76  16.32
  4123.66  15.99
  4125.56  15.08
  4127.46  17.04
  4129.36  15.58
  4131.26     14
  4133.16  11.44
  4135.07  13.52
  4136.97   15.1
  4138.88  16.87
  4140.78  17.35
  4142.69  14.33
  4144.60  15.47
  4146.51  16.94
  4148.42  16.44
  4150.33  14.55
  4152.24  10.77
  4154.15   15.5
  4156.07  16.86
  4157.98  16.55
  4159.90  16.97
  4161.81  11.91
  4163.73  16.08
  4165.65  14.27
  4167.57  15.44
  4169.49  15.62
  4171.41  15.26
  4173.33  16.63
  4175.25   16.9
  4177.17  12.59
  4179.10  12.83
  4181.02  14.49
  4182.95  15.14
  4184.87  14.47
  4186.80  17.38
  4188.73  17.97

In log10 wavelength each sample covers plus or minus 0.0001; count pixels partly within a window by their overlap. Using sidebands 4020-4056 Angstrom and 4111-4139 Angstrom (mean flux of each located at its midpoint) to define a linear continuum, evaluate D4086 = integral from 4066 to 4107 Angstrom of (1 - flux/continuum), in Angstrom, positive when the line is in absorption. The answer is 2.7 Angstrom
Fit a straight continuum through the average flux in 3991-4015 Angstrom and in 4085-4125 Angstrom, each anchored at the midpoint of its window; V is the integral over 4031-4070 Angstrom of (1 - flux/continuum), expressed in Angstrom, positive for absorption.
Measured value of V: -2.4 Angstrom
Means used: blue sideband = 14.8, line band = 15.3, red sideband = 13.9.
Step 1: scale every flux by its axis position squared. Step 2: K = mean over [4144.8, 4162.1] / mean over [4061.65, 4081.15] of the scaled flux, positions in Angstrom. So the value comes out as 1.12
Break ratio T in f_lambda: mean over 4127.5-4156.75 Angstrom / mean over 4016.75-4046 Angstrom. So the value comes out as 0.99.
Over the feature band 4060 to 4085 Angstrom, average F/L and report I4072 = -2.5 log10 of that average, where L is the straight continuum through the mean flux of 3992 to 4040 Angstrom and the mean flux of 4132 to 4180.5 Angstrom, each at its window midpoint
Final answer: 0.07 mag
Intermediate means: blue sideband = 15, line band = 14.1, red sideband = 15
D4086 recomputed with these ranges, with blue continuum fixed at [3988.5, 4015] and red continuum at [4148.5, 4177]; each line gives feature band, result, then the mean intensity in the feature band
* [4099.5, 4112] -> 1.8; 12.9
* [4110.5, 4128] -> 0.5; 14.6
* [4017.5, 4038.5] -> 0.0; 14.9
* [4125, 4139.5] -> 0.3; 14.8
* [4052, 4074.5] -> 0.6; 14.5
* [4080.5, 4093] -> 0.3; 14.7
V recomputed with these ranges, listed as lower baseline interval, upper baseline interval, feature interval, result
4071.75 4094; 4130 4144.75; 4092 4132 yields 1.65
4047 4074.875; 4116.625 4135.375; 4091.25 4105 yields 1.00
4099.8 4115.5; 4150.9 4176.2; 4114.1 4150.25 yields -2.14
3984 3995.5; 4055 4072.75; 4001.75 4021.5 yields -2.11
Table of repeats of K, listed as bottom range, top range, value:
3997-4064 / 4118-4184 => 1.04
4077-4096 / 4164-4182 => 1.06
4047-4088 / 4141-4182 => 1.06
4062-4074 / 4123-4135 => 1.07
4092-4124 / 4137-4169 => 1.15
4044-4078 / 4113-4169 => 1.03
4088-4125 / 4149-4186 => 1.11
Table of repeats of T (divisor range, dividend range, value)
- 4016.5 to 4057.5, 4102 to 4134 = 0.89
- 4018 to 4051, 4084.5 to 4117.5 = 0.90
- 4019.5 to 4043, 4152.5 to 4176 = 1.04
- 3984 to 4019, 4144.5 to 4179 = 1.02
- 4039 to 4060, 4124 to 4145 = 0.94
